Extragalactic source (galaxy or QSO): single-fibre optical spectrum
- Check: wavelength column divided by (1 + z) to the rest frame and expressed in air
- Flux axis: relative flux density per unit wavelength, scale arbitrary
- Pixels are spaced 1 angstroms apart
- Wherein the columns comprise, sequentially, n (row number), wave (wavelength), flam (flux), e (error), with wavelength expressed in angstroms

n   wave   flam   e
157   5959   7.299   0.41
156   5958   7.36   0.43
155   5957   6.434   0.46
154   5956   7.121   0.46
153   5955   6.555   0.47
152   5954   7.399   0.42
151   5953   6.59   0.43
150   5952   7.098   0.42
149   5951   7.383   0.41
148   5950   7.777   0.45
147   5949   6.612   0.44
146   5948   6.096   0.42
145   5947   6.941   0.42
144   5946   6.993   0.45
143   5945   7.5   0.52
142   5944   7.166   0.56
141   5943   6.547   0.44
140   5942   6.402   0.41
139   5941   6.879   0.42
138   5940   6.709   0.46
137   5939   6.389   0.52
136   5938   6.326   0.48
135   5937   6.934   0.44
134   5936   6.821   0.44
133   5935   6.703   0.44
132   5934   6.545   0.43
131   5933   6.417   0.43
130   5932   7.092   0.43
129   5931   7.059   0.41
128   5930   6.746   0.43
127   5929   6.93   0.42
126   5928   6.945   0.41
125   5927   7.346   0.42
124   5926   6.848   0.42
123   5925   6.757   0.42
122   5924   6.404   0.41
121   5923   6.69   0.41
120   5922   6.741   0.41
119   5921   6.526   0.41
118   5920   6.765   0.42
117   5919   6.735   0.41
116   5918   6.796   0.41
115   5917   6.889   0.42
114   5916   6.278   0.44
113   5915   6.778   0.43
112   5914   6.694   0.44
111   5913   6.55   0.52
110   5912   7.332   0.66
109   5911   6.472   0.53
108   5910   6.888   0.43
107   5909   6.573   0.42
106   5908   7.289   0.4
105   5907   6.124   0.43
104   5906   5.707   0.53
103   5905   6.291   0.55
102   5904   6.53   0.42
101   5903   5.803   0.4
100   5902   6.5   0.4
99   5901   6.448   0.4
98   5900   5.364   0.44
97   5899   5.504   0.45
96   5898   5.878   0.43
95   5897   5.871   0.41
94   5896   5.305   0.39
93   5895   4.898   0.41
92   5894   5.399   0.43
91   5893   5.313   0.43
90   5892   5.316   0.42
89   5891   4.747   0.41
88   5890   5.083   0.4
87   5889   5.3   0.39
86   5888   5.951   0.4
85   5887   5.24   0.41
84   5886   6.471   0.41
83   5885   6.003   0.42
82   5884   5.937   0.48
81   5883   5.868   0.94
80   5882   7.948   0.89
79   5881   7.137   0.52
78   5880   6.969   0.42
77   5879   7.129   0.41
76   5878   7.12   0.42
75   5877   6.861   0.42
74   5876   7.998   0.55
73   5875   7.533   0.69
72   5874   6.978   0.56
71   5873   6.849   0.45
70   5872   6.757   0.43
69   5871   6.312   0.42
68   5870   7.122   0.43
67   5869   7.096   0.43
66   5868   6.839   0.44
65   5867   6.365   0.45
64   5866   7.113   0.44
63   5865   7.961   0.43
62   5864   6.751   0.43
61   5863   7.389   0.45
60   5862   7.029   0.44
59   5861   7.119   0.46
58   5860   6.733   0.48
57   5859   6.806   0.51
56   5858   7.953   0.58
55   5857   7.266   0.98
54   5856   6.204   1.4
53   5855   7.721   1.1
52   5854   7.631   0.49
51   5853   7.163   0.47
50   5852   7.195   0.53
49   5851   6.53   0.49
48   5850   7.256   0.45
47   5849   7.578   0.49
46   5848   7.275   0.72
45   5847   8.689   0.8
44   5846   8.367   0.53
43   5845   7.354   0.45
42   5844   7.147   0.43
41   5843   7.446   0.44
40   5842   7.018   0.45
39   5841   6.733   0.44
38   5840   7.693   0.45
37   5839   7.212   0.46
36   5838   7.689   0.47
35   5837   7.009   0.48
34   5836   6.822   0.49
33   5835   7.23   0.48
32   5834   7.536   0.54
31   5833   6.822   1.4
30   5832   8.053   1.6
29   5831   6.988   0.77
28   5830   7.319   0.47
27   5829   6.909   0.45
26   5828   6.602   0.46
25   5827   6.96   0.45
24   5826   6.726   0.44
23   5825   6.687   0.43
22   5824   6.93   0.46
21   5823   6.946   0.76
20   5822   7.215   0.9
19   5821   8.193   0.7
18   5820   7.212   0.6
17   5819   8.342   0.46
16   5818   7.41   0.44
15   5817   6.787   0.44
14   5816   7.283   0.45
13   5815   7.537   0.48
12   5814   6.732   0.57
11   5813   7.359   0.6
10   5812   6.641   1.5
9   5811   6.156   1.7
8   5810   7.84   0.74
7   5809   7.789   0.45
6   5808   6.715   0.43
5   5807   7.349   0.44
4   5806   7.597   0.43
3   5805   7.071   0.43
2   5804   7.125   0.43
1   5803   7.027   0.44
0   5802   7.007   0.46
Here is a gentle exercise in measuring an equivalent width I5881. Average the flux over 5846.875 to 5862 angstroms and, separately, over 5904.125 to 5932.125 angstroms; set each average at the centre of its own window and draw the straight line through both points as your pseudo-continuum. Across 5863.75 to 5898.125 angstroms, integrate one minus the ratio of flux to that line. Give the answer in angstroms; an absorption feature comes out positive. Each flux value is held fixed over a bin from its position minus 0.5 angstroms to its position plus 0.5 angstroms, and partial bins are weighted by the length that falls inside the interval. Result 3.12 angstroms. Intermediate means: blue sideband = 7.23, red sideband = 6.72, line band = 6.39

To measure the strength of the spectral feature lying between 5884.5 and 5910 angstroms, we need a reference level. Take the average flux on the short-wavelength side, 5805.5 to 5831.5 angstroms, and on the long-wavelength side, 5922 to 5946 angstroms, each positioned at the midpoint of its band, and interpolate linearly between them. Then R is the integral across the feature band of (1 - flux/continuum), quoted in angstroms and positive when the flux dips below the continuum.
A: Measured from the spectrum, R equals 4.0 angstroms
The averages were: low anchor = 7.16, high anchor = 6.79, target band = 5.82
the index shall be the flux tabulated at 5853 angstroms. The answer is 7.163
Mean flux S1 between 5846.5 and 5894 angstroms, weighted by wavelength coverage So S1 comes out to 6.79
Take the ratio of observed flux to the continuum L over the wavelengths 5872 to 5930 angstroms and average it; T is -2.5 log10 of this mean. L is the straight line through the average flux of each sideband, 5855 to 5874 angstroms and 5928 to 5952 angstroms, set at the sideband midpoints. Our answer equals 0.084 mag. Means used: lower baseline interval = 7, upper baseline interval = 6.83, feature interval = 6.4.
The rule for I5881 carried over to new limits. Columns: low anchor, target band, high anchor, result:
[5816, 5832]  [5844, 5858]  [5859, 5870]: -0.7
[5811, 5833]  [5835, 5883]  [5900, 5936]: -1.7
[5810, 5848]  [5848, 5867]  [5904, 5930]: -0.3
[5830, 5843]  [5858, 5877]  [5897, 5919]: -0.5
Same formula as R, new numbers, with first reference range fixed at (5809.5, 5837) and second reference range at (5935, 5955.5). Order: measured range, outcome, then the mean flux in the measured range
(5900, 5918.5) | 1.12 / 6.52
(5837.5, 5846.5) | -0.38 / 7.41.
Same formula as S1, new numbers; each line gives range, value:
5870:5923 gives 6.35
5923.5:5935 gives 6.82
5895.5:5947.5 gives 6.59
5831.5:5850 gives 7.42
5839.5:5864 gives 7.29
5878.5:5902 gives 5.89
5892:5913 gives 6.07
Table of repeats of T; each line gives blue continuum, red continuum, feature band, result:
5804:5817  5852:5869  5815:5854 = -0.021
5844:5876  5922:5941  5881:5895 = 0.217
